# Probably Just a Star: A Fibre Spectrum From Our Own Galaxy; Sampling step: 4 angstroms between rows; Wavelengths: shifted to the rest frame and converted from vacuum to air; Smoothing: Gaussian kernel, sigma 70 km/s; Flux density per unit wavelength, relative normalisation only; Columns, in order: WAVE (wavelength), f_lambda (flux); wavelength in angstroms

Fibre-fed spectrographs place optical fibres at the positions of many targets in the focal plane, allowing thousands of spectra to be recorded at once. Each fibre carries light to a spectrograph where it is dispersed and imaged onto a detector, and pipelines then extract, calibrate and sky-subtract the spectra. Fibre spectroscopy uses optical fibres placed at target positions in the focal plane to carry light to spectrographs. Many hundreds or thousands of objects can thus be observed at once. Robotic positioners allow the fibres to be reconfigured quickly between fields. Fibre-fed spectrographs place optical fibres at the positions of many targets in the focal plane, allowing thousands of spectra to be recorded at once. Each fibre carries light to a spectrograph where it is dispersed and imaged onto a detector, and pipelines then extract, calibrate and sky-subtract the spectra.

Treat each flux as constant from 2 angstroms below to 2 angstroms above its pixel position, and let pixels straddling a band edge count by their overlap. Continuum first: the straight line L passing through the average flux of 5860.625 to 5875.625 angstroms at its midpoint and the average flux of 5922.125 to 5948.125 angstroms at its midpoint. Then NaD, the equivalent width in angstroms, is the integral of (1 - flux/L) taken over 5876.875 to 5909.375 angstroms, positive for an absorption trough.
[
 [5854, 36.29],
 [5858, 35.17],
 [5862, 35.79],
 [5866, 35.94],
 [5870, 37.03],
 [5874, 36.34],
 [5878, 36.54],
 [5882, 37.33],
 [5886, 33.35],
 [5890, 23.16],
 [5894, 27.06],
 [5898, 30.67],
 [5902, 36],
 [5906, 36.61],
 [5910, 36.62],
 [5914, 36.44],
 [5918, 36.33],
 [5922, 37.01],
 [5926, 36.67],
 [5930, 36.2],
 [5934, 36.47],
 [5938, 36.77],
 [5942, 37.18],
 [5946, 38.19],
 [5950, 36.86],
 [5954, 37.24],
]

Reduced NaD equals 3.4 angstroms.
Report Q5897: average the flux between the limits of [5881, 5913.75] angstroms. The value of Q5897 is 32.7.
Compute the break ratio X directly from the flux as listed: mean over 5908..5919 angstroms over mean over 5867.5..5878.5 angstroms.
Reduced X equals 1.0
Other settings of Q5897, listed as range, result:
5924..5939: 36.5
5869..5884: 36.8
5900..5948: 36.7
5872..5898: 32.2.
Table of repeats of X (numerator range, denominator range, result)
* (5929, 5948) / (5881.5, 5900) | 1.24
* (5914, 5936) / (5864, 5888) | 1.01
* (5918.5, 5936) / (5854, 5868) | 1.02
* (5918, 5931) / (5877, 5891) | 1.11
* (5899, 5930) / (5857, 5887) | 1.01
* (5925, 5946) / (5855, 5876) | 1.02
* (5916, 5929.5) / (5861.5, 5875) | 1.01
